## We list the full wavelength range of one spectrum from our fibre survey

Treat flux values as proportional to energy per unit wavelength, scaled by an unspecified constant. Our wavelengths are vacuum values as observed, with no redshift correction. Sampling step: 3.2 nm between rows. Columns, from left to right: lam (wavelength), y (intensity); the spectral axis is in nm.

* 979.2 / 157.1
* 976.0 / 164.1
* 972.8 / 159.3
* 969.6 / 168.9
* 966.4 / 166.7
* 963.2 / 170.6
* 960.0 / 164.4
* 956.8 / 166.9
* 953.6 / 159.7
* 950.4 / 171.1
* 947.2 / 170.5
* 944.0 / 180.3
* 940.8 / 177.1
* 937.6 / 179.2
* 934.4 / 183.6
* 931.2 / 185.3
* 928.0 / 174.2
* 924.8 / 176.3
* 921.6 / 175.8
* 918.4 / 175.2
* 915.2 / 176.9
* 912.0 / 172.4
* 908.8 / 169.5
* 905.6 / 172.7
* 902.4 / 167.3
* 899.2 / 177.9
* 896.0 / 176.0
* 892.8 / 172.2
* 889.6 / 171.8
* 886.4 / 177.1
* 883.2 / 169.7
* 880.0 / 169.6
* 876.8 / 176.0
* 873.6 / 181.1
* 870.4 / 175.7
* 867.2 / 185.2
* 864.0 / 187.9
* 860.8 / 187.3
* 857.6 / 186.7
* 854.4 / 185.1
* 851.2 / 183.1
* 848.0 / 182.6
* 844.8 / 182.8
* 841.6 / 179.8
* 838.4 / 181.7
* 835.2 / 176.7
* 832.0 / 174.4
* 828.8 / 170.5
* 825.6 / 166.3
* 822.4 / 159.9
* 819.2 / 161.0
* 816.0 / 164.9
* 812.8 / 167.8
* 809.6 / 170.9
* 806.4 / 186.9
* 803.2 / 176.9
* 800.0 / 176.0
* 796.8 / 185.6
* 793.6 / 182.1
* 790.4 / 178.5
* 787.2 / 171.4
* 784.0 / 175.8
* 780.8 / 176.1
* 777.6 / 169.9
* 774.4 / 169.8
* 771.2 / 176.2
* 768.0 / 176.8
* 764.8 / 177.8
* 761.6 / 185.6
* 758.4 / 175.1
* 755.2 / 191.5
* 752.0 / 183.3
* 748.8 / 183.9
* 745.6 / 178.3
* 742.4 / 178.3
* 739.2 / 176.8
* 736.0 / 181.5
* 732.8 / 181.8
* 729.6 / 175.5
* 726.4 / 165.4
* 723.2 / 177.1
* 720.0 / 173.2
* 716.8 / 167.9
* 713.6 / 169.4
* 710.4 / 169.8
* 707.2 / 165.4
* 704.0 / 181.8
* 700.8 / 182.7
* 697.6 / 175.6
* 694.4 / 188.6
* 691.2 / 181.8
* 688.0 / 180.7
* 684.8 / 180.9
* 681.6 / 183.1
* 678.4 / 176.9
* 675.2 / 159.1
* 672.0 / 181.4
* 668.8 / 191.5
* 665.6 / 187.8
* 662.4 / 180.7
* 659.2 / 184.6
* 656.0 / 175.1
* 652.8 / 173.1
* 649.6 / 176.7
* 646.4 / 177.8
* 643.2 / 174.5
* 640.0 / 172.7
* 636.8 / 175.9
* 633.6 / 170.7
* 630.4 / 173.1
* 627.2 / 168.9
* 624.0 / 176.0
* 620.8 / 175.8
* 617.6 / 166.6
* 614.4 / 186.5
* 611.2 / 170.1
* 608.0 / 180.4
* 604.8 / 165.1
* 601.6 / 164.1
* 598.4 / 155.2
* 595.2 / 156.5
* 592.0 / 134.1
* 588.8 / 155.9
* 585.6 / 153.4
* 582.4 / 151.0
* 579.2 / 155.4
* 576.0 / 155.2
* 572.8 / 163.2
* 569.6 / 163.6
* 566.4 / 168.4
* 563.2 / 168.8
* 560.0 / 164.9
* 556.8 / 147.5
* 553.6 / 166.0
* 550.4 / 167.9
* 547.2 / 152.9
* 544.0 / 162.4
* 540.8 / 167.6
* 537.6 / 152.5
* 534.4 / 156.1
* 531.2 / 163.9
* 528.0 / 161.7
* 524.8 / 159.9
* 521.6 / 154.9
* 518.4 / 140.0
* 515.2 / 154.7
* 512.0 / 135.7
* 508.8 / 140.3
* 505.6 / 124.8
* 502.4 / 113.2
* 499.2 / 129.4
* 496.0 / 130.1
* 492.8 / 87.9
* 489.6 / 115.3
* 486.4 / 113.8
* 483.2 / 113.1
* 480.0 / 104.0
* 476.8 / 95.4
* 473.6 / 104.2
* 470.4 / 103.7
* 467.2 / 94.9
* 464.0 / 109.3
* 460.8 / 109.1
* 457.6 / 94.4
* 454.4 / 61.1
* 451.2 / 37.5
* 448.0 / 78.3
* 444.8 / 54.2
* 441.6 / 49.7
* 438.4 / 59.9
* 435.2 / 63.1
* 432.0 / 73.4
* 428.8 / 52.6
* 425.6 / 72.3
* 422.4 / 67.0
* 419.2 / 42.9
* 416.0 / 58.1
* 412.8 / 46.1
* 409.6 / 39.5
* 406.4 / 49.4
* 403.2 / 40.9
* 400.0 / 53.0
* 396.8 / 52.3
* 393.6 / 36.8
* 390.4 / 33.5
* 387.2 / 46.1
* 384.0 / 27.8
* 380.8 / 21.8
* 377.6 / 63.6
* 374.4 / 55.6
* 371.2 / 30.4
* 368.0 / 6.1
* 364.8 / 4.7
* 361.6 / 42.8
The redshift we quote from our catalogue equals 0.15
